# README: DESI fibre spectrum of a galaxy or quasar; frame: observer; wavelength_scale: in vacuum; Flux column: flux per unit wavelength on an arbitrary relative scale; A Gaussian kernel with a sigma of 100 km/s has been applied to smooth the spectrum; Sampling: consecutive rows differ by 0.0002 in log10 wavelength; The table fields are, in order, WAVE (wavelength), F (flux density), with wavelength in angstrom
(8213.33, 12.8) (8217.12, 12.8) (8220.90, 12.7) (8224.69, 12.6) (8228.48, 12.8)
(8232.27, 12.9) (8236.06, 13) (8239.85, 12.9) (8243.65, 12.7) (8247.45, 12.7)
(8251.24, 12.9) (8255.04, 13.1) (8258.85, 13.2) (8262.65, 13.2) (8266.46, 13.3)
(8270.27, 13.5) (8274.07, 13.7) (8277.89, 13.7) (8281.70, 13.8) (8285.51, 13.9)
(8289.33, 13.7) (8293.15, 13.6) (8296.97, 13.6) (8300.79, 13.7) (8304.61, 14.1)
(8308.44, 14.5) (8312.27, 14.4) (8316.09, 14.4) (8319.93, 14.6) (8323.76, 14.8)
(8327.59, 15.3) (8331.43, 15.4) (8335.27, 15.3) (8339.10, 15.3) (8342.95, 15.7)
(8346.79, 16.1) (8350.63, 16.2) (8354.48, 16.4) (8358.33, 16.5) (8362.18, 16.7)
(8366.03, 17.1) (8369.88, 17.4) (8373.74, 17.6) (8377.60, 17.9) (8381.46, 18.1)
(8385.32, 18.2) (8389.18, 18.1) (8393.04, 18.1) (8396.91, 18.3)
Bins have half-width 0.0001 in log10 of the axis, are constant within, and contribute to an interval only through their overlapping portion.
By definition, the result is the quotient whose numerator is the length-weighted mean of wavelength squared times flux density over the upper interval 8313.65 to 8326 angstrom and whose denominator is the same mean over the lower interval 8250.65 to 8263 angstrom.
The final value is 1.13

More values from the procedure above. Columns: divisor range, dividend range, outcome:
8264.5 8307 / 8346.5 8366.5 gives 1.22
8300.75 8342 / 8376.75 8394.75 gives 1.24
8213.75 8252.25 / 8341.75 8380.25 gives 1.35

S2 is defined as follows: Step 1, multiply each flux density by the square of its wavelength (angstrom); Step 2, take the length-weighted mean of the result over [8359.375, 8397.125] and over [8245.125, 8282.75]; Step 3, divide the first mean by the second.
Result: 1.37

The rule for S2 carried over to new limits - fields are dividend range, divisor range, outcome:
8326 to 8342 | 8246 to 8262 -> 1.20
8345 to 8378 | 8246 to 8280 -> 1.30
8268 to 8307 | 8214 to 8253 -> 1.09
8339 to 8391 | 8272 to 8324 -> 1.23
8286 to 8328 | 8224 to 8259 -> 1.12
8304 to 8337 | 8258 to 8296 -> 1.10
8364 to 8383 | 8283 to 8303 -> 1.31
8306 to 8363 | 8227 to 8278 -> 1.20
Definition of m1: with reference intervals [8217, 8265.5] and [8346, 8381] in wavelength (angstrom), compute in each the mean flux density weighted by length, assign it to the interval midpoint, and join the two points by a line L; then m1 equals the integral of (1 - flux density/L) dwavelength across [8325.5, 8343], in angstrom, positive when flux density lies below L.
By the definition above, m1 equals 0.68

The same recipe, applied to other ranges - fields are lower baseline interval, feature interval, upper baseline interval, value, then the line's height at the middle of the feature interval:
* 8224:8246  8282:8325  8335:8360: 1.9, 14.7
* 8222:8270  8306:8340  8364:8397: 1.9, 15.8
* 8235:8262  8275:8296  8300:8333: 0.2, 13.8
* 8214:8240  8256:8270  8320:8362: 0.5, 13.7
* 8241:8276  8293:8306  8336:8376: 0.7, 14.5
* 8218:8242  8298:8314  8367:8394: 1.3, 15.4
